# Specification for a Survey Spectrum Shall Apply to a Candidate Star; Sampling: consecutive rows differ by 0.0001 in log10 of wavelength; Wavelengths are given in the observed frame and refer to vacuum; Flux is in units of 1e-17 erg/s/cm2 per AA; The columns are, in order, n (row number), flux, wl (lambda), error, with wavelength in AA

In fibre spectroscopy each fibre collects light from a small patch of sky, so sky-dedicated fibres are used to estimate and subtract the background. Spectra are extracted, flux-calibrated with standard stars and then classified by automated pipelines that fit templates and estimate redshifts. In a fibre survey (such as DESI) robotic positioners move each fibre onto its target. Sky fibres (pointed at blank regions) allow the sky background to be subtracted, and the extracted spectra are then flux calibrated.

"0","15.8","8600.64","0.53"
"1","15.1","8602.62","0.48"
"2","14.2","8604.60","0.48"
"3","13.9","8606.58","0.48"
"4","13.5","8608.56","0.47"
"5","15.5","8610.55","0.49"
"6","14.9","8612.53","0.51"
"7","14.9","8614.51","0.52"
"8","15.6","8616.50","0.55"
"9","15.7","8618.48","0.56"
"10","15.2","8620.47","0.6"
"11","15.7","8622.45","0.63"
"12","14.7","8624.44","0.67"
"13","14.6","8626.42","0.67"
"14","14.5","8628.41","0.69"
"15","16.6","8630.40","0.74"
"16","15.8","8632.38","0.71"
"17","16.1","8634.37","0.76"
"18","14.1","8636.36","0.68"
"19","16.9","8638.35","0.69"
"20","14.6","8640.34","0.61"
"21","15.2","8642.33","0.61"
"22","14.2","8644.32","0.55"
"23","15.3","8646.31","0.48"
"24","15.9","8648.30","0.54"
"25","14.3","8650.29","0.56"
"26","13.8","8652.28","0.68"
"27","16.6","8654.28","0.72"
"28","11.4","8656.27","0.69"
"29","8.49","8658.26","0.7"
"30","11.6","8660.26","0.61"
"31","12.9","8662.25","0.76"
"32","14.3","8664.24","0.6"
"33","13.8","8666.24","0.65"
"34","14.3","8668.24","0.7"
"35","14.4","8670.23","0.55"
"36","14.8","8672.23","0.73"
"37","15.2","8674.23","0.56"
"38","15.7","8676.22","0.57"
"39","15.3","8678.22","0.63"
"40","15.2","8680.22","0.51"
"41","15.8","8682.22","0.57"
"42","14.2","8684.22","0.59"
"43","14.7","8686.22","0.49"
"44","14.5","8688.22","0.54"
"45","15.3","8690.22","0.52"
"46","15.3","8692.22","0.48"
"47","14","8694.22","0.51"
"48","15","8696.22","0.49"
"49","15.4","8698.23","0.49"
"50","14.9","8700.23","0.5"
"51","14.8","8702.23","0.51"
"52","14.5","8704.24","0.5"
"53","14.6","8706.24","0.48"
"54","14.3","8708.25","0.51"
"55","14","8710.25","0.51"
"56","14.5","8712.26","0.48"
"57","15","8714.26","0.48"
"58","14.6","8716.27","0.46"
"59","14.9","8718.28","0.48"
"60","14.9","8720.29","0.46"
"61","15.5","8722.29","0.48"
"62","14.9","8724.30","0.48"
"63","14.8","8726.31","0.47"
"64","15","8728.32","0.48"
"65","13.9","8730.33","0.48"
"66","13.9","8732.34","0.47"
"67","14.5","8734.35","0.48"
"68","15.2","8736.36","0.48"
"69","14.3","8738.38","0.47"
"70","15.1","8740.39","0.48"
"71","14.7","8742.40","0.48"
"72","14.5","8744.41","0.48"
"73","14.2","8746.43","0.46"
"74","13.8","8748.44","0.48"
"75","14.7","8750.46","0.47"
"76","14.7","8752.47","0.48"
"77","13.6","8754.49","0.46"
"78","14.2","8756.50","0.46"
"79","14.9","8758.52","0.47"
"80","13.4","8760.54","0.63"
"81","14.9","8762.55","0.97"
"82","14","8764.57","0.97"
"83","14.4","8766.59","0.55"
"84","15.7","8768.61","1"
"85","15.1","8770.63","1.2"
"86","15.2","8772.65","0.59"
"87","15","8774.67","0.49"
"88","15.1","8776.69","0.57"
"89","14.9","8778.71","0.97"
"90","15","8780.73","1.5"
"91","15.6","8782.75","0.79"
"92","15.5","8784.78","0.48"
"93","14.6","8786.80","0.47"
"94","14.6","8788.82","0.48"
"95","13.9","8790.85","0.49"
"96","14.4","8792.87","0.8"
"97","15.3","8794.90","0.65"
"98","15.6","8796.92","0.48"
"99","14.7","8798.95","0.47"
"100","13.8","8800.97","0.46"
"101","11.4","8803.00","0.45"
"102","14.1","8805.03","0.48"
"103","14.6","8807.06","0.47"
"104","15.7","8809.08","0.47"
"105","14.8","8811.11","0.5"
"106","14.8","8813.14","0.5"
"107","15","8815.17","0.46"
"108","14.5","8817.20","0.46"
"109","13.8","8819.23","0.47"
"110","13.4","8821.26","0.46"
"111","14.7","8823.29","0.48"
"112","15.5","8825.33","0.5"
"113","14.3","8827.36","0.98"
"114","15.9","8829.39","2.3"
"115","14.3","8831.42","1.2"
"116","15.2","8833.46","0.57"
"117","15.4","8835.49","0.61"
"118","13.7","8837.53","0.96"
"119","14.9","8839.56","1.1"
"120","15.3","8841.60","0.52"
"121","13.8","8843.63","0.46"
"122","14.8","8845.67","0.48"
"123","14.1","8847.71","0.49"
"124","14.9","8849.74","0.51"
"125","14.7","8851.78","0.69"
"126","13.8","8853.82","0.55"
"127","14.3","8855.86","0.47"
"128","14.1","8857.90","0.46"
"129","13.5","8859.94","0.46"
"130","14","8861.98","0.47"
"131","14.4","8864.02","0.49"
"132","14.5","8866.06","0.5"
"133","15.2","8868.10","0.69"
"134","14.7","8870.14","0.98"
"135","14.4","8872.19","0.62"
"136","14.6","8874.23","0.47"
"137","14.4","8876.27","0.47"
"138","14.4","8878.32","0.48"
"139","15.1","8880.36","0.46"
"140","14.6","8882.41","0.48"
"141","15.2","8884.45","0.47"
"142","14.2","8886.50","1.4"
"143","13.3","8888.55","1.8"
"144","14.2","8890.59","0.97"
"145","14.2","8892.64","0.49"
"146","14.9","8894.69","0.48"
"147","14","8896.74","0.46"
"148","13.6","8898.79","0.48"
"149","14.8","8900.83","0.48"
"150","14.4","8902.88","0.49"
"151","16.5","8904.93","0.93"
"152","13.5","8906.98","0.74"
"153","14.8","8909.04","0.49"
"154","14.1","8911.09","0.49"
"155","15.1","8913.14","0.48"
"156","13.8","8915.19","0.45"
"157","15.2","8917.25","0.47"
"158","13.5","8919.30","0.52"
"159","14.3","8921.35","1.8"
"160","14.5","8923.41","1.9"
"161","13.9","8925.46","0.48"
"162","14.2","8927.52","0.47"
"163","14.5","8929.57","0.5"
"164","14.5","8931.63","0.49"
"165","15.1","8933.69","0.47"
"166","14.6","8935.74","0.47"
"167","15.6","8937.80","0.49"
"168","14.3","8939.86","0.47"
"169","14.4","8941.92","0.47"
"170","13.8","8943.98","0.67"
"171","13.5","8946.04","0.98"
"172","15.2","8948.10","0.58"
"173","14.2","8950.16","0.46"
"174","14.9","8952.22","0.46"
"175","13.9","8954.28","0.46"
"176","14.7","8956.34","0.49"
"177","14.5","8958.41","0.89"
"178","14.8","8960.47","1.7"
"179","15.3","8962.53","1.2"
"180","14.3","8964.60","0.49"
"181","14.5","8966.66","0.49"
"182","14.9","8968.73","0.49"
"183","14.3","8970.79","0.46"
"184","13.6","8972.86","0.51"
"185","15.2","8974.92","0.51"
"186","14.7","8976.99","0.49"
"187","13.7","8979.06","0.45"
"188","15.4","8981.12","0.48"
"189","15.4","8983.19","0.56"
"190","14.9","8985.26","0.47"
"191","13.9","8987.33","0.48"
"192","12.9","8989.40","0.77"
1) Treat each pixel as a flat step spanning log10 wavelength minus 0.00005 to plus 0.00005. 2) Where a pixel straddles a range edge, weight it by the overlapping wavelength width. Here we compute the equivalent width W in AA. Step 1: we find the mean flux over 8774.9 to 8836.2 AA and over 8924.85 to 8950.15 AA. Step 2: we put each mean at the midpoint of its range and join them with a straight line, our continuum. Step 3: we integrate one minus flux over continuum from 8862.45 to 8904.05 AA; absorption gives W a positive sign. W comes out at 0.3 AA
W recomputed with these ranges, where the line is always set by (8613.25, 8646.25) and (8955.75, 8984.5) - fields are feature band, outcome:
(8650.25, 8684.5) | 2.7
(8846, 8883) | 1.0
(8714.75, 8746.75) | 0.8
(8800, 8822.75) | 1.2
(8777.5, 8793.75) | 0.2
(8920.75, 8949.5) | 0.5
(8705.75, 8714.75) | 0.4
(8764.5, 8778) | 0.0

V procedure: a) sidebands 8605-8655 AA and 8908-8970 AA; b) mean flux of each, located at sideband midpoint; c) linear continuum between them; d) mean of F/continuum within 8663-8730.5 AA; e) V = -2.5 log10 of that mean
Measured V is 0.01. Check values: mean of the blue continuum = 15.1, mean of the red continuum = 14.5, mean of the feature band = 14.8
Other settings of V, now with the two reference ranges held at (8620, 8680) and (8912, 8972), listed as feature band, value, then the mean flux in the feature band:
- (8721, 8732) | -0.02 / 14.8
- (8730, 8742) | 0.00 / 14.5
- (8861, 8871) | 0.00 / 14.6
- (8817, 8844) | -0.01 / 14.6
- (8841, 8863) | 0.02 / 14.3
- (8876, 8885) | -0.02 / 14.7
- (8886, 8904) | 0.02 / 14.2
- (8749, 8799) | -0.02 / 14.8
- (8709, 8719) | 0.00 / 14.6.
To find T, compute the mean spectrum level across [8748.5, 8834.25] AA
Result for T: 14.6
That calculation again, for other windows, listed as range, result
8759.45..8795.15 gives 14.8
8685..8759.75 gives 14.6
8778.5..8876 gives 14.6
